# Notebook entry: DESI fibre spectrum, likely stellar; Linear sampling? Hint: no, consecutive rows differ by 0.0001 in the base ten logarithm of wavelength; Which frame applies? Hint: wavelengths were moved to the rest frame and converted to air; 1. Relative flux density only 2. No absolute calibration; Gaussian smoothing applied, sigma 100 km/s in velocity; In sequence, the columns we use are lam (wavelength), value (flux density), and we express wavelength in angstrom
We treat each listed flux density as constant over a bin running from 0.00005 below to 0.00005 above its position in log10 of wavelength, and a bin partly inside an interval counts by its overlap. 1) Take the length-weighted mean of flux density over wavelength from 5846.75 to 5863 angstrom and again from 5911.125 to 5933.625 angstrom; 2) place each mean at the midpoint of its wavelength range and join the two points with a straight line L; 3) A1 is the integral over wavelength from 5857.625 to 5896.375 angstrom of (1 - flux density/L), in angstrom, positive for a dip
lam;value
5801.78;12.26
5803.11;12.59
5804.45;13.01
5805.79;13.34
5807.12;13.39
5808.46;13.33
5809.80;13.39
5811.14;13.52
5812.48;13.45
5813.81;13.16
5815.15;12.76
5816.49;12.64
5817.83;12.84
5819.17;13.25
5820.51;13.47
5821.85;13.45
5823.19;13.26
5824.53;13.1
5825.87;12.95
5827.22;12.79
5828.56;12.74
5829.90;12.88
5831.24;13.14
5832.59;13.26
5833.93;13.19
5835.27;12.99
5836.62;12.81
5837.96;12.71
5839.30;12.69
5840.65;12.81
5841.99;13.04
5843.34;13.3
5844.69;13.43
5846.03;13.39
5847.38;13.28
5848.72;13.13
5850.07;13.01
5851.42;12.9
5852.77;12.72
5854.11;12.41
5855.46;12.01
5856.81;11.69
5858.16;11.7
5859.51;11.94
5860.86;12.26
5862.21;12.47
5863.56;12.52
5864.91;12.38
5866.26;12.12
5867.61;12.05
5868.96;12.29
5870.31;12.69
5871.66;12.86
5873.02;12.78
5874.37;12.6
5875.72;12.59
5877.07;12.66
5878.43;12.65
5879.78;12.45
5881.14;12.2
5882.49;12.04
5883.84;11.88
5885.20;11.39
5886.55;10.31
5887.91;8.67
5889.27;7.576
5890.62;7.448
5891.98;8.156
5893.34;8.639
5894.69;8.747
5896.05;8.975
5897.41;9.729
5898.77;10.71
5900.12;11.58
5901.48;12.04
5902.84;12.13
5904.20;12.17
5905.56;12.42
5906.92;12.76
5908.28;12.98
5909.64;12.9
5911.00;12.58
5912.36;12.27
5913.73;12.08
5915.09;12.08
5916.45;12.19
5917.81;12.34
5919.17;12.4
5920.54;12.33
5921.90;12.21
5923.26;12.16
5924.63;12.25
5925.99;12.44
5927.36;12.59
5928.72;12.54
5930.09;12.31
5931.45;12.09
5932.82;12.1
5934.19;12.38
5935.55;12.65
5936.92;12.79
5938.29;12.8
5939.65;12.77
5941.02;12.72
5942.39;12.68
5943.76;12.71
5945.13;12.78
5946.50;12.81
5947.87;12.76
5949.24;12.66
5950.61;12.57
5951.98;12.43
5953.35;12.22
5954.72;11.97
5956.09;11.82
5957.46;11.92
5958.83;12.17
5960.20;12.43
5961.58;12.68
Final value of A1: 3.5 angstrom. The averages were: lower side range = 12.5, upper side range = 12.3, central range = 11.3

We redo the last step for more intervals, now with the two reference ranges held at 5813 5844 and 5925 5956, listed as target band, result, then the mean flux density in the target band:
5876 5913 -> 4.84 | 11.1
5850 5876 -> 0.97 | 12.4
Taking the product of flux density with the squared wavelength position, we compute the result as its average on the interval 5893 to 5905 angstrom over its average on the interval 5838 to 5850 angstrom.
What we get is 0.82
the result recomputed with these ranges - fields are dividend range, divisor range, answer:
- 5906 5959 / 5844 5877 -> 1.02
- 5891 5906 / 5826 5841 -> 0.82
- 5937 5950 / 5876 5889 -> 1.13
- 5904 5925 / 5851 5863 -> 1.03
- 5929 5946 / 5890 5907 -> 1.23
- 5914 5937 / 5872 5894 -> 1.15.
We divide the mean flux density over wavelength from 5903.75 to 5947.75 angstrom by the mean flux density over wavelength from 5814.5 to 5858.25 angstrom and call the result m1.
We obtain 0.97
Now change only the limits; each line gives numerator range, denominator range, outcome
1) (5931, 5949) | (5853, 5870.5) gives 1.03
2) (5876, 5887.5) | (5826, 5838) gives 0.92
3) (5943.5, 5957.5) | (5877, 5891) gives 1.15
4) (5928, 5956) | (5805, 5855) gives 0.96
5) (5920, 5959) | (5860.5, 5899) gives 1.11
